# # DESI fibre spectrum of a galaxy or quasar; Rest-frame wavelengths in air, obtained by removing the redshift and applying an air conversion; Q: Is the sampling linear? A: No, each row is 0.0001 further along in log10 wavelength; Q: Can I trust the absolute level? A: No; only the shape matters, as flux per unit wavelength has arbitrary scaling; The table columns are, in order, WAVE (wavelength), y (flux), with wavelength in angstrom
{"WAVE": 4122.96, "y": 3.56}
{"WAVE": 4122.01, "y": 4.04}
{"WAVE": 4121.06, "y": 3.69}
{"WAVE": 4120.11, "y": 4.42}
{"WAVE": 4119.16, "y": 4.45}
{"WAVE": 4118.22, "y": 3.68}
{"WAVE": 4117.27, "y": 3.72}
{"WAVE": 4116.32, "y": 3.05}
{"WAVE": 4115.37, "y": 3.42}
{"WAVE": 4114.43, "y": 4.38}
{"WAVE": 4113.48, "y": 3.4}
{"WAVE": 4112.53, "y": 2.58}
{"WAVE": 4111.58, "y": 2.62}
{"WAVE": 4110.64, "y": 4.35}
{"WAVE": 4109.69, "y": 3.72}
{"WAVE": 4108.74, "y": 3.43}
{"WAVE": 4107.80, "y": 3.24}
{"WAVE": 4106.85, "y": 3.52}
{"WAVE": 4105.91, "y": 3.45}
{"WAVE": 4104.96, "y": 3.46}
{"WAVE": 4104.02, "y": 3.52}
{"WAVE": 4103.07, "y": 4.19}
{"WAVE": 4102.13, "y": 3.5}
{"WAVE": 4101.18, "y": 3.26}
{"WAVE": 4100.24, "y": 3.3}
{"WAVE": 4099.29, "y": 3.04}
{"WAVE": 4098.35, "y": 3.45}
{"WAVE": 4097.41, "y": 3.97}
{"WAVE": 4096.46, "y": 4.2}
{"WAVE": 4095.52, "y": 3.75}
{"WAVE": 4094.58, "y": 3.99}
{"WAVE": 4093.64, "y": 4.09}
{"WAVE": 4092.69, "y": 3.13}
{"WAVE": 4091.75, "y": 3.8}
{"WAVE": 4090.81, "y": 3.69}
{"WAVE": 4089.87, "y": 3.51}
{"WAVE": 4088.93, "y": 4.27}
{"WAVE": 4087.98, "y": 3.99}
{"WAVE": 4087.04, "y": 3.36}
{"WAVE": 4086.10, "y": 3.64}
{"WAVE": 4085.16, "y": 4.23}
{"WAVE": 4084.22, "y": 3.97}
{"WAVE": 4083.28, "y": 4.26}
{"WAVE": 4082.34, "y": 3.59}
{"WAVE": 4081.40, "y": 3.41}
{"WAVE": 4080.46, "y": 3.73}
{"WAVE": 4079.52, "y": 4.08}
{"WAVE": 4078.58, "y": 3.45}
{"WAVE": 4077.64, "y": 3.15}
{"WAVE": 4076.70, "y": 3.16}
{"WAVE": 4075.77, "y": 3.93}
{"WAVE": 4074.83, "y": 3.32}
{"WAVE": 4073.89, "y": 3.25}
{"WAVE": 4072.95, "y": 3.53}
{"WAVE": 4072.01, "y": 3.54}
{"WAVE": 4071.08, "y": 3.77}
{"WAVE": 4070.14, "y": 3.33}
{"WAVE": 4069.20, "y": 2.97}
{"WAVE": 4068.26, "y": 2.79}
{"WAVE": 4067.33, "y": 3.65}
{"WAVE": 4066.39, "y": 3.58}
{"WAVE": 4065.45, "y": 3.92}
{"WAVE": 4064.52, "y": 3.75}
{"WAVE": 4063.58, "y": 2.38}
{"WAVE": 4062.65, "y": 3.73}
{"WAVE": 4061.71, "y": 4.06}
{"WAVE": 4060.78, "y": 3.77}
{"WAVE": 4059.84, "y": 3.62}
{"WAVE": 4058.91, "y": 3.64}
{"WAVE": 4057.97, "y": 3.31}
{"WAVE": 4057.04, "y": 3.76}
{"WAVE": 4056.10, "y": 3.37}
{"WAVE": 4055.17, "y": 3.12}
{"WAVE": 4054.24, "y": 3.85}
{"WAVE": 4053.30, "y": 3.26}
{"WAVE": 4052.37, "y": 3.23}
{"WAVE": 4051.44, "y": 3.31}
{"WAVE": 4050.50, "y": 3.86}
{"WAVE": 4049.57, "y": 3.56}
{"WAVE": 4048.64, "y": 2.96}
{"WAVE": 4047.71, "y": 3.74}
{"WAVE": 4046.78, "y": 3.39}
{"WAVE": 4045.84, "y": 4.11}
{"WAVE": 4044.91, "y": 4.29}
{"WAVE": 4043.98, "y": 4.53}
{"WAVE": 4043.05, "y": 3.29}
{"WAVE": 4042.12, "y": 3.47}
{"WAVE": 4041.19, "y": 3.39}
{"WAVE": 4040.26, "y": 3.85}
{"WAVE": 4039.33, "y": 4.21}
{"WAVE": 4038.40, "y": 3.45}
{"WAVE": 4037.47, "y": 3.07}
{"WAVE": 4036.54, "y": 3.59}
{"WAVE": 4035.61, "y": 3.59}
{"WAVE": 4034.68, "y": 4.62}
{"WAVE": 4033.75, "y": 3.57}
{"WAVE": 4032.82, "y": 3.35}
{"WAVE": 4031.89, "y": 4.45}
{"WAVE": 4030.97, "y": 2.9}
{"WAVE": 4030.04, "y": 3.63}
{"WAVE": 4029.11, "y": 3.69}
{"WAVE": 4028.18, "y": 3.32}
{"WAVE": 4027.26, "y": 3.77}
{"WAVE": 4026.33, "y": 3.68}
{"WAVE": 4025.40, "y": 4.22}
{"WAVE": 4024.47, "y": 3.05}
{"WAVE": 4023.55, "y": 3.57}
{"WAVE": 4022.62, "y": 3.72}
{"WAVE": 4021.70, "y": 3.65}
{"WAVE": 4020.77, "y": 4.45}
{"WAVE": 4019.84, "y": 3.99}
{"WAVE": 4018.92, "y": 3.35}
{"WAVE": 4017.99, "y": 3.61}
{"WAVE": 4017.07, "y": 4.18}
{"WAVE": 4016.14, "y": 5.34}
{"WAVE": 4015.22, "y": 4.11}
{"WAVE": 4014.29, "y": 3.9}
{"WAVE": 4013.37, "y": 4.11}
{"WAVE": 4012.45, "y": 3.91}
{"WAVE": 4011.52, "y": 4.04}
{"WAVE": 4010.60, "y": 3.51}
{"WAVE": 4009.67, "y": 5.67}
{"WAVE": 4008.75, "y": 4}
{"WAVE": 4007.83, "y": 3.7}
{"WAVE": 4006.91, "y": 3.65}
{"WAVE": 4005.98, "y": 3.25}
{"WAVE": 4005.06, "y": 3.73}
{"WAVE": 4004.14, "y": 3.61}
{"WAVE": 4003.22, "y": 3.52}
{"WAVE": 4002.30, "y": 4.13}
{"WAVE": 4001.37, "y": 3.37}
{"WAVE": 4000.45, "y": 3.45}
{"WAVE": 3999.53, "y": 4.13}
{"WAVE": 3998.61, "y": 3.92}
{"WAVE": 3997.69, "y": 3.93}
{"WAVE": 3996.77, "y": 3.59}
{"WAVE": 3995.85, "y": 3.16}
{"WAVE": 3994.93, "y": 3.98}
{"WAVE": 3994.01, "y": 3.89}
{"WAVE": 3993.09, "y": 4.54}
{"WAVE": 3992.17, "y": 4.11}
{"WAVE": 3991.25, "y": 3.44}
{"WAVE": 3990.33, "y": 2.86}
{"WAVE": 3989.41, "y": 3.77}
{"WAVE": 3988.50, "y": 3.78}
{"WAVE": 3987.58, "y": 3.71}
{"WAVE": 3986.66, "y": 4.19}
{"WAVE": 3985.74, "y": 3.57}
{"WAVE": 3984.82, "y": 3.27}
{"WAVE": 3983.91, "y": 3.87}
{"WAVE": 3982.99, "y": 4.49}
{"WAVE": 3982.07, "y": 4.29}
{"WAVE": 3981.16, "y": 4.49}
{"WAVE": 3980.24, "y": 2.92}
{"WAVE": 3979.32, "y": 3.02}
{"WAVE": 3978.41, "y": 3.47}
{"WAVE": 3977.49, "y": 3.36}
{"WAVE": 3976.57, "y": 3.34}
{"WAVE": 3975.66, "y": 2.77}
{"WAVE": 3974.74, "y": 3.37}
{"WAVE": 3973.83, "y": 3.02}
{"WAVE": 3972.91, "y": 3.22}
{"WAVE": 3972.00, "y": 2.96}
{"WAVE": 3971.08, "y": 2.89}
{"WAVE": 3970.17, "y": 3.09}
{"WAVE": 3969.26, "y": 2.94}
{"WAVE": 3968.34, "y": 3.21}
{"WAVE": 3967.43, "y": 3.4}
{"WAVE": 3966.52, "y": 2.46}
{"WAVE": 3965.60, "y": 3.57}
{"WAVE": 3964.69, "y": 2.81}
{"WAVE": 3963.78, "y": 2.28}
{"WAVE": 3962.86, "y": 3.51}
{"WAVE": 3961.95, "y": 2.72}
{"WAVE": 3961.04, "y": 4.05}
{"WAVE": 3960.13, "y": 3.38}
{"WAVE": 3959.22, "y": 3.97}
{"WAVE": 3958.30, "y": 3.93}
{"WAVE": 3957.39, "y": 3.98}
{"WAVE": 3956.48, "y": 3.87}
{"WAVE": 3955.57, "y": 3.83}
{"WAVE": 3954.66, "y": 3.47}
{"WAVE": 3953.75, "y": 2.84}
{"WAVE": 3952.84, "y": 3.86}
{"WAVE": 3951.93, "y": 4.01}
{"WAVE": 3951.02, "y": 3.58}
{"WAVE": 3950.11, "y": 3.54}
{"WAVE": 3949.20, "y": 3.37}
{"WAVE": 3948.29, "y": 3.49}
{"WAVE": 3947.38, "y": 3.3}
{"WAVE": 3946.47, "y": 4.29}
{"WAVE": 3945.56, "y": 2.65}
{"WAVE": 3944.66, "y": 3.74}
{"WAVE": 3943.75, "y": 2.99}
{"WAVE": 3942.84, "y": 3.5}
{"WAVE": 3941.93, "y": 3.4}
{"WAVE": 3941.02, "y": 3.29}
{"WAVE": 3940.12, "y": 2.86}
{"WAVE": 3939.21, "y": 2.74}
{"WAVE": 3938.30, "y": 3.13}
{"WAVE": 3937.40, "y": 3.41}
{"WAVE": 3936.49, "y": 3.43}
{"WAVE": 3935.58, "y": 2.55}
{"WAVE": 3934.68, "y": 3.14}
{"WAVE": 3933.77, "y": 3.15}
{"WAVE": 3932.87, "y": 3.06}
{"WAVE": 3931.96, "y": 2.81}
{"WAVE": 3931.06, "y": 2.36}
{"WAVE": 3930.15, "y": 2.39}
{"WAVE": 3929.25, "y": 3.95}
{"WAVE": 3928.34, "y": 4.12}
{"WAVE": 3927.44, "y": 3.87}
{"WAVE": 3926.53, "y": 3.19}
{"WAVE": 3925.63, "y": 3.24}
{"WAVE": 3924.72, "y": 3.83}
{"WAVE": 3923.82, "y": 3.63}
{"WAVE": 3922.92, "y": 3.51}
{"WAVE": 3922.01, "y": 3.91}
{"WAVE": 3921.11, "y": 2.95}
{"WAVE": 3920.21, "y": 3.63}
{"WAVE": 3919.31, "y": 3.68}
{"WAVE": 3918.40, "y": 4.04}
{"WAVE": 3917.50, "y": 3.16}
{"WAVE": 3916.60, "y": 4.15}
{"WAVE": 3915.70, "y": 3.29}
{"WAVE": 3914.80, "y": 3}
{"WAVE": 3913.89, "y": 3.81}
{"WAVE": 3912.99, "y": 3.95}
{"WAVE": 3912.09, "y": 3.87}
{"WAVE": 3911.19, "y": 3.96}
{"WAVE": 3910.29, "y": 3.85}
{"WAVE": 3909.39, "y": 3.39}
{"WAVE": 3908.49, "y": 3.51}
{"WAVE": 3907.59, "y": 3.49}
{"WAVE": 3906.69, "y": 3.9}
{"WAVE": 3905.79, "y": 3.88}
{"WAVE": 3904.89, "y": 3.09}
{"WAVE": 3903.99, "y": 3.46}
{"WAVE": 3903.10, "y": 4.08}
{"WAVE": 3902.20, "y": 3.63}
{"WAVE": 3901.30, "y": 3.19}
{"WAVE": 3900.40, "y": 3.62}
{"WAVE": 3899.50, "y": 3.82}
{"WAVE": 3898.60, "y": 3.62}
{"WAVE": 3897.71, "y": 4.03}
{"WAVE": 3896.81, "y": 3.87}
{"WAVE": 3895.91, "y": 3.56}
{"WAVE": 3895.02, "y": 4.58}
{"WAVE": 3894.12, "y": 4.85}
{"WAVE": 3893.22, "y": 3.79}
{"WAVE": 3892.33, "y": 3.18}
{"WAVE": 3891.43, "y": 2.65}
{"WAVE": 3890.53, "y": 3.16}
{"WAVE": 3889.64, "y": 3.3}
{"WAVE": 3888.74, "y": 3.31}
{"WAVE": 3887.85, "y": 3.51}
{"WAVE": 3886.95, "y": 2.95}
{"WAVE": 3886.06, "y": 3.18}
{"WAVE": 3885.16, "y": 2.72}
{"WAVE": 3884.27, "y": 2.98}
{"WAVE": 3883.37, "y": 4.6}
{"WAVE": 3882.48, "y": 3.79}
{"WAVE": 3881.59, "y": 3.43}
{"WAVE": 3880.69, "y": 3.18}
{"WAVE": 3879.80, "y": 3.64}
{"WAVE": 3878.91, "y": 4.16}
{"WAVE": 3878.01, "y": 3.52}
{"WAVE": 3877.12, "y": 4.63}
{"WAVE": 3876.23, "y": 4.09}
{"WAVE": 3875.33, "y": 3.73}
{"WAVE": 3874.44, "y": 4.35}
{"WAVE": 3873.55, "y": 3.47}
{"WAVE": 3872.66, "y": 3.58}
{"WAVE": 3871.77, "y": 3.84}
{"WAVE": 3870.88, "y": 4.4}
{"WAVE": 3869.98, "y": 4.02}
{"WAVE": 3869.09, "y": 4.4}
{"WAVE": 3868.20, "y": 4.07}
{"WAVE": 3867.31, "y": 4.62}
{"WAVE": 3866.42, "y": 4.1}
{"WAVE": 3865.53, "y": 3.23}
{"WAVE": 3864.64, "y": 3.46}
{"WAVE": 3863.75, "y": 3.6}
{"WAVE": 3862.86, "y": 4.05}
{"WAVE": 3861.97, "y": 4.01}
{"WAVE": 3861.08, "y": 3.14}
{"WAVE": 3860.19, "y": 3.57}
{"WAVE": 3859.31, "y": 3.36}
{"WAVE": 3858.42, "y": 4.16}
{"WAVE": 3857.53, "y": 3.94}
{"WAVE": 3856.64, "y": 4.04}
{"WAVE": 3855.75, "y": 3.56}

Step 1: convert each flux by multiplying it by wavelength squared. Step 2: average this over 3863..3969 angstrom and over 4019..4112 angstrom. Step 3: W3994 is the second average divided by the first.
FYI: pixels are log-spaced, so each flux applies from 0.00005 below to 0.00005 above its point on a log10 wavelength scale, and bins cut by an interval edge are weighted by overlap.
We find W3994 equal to 1.1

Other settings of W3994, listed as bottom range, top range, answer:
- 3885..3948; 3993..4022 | 1.18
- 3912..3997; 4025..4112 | 1.11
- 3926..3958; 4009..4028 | 1.23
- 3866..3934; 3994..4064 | 1.09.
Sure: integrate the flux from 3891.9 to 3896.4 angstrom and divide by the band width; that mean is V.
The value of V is 4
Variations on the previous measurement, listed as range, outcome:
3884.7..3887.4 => 2.95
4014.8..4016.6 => 4.75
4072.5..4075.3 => 3.36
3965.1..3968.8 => 3.16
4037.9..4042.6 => 3.67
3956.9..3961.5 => 3.86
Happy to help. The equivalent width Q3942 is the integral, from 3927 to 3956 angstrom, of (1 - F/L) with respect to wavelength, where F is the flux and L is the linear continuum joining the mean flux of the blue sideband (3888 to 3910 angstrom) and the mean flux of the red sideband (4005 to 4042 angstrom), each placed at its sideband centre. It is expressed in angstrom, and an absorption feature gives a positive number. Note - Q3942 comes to 2.9 angstrom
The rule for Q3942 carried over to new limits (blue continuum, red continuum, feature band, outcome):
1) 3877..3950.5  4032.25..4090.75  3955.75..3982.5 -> 1.6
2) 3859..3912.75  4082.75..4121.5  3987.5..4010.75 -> -0.6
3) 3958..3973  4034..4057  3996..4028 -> -3.9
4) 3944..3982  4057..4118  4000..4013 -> -1.4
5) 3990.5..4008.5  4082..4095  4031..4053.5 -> 0.7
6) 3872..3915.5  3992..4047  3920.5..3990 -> 6.4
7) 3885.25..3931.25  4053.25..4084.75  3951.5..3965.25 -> 0.2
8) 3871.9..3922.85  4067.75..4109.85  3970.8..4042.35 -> -2.0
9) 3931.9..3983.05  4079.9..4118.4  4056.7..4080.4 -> 0.4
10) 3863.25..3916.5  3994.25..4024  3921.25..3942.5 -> 2.9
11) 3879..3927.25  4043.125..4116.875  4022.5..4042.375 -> -0.3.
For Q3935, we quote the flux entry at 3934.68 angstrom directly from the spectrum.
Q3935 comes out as 3.14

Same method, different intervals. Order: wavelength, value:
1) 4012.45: 3.91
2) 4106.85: 3.52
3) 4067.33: 3.65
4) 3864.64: 3.46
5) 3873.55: 3.47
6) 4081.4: 3.41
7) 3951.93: 4.01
